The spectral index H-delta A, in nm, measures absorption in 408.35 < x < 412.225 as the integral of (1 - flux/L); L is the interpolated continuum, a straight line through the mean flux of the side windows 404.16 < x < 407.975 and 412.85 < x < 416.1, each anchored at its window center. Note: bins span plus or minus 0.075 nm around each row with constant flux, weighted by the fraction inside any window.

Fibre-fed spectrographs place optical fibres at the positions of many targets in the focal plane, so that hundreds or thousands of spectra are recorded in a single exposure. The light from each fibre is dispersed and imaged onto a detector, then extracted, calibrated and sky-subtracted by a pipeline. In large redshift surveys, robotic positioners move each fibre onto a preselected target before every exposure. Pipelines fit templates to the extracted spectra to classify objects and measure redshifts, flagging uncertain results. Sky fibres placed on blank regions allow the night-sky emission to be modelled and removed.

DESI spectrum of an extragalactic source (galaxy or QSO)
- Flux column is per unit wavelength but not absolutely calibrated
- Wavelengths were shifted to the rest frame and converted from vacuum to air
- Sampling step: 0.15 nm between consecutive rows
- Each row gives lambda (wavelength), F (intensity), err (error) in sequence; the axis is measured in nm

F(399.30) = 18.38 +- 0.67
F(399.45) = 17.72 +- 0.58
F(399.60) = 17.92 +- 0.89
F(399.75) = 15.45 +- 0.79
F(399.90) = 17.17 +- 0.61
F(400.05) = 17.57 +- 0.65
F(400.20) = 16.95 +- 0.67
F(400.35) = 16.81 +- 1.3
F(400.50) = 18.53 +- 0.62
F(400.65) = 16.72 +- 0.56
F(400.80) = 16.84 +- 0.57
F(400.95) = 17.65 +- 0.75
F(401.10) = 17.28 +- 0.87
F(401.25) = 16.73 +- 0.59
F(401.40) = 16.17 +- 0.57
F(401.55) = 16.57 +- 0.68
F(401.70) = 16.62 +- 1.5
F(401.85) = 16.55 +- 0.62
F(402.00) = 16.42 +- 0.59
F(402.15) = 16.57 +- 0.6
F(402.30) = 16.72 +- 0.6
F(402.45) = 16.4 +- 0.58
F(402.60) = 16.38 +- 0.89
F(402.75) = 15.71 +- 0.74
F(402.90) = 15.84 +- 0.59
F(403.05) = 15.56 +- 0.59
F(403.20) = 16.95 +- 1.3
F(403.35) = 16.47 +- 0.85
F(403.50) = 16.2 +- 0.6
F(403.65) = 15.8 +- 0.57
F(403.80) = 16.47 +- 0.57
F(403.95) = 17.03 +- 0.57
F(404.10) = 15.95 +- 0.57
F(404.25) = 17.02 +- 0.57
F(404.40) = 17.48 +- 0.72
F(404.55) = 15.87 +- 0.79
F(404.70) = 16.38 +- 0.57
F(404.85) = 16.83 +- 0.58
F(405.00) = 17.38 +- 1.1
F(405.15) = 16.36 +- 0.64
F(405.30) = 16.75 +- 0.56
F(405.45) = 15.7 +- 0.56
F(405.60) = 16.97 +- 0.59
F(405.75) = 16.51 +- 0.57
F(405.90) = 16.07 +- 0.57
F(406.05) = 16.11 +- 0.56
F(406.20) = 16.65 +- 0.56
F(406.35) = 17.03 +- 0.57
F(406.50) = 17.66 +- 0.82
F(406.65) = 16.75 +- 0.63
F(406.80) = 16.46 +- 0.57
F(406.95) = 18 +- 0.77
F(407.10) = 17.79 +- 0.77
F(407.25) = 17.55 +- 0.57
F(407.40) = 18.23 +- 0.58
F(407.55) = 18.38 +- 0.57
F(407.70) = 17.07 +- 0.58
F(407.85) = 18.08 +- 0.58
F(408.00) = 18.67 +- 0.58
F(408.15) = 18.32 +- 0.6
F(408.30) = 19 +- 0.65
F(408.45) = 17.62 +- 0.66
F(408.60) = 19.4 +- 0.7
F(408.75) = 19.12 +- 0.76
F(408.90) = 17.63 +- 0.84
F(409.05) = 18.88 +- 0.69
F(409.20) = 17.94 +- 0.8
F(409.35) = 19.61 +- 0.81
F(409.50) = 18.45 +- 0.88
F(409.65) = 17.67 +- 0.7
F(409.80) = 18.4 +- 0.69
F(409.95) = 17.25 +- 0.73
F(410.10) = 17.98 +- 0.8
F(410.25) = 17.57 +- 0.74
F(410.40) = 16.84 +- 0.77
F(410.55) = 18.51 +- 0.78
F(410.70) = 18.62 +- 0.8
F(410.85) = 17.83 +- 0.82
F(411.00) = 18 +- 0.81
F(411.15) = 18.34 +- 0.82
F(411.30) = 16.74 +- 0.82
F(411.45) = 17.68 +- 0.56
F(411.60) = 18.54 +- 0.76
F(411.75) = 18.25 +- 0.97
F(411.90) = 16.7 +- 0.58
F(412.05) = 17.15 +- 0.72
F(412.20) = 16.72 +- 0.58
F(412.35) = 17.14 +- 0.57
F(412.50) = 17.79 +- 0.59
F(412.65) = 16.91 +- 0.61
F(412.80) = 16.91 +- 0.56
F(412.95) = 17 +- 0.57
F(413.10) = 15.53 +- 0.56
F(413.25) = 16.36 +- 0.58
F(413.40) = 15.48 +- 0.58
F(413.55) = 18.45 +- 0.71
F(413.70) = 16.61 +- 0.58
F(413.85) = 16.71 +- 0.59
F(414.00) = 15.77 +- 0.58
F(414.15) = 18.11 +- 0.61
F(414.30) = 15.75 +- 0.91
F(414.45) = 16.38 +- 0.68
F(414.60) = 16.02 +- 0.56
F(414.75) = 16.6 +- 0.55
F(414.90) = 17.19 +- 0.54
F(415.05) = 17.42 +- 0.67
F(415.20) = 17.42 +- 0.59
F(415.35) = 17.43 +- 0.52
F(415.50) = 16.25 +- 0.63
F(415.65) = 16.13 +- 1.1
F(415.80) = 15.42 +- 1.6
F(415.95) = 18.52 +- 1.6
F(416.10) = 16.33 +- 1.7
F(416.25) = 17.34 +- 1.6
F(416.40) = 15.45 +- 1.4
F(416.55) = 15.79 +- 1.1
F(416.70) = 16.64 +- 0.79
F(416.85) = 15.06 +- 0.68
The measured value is -0.264 nm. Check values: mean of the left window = 17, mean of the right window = 16.7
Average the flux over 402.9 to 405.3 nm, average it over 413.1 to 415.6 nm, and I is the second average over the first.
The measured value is 1.01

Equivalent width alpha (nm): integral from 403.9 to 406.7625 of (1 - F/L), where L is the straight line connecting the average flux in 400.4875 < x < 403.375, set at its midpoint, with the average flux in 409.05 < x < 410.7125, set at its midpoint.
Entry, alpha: 0.10 nm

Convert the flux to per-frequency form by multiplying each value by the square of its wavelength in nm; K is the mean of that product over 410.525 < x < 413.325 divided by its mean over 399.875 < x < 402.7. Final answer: 1.09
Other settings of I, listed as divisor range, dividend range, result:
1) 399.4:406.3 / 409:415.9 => 1.04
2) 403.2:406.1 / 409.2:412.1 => 1.08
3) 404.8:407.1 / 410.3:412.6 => 1.05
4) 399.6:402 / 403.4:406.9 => 0.98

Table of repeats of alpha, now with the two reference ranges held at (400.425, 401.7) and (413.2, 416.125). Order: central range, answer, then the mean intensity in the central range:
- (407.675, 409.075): -0.13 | 18.4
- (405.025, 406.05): 0.03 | 16.4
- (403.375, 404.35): 0.03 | 16.4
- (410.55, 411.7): -0.08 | 18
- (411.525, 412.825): -0.04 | 17.4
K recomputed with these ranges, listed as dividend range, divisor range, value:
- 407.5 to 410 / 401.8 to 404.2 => 1.16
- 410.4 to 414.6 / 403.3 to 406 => 1.08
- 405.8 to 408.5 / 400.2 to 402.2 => 1.07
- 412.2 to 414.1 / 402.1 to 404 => 1.08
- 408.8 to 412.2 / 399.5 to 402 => 1.11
